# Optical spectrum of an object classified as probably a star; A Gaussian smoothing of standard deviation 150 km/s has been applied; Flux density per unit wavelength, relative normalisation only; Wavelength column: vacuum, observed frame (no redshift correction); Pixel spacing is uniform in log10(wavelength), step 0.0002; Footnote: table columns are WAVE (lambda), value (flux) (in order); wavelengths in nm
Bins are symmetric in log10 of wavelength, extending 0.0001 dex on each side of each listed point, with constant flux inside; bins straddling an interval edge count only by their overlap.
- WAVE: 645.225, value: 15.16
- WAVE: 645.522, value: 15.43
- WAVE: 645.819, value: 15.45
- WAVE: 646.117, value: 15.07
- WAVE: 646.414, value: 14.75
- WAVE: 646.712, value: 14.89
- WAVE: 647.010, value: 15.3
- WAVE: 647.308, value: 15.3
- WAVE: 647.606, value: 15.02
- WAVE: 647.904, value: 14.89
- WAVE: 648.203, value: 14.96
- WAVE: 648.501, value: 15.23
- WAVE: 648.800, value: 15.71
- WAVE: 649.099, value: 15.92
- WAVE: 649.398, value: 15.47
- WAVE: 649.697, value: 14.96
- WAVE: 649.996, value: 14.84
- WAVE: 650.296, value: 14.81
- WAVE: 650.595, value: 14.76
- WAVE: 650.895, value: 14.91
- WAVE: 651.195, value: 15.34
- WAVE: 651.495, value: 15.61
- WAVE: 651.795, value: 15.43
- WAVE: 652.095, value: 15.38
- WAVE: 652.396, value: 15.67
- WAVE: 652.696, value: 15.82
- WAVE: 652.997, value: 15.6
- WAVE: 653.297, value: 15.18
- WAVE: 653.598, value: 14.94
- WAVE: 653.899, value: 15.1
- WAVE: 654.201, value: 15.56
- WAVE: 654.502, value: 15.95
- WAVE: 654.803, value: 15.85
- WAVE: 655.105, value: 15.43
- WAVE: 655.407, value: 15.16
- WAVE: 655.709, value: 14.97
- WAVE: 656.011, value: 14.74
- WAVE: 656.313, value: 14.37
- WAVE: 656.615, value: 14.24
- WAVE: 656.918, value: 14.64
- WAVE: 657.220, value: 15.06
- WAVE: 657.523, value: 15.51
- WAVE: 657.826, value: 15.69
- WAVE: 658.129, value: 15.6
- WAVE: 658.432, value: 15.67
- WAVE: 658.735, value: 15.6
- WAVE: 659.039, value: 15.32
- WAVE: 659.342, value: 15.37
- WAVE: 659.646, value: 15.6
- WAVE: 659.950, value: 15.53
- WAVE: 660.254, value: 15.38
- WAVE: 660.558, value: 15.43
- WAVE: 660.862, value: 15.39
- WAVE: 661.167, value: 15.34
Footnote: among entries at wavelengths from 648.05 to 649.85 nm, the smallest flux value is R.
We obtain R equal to 14.96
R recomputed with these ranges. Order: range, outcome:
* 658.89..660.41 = 15.32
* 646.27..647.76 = 14.75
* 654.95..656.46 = 14.37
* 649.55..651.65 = 14.76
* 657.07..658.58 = 15.06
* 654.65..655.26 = 15.43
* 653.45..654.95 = 14.94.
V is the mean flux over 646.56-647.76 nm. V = 15.1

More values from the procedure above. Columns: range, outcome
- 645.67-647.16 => 15.1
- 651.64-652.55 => 15.5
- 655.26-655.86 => 15.1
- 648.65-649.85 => 15.5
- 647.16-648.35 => 15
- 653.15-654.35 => 15.2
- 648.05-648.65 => 15.1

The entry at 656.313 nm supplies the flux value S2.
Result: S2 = 14.37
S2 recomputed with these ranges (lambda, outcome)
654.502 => 15.95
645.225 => 15.16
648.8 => 15.71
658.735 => 15.6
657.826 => 15.69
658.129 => 15.6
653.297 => 15.18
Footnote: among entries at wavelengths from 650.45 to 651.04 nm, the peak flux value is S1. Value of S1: 14.91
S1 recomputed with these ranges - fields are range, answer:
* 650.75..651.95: 15.61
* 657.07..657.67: 15.51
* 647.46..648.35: 15.02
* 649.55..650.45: 14.96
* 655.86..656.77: 14.74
